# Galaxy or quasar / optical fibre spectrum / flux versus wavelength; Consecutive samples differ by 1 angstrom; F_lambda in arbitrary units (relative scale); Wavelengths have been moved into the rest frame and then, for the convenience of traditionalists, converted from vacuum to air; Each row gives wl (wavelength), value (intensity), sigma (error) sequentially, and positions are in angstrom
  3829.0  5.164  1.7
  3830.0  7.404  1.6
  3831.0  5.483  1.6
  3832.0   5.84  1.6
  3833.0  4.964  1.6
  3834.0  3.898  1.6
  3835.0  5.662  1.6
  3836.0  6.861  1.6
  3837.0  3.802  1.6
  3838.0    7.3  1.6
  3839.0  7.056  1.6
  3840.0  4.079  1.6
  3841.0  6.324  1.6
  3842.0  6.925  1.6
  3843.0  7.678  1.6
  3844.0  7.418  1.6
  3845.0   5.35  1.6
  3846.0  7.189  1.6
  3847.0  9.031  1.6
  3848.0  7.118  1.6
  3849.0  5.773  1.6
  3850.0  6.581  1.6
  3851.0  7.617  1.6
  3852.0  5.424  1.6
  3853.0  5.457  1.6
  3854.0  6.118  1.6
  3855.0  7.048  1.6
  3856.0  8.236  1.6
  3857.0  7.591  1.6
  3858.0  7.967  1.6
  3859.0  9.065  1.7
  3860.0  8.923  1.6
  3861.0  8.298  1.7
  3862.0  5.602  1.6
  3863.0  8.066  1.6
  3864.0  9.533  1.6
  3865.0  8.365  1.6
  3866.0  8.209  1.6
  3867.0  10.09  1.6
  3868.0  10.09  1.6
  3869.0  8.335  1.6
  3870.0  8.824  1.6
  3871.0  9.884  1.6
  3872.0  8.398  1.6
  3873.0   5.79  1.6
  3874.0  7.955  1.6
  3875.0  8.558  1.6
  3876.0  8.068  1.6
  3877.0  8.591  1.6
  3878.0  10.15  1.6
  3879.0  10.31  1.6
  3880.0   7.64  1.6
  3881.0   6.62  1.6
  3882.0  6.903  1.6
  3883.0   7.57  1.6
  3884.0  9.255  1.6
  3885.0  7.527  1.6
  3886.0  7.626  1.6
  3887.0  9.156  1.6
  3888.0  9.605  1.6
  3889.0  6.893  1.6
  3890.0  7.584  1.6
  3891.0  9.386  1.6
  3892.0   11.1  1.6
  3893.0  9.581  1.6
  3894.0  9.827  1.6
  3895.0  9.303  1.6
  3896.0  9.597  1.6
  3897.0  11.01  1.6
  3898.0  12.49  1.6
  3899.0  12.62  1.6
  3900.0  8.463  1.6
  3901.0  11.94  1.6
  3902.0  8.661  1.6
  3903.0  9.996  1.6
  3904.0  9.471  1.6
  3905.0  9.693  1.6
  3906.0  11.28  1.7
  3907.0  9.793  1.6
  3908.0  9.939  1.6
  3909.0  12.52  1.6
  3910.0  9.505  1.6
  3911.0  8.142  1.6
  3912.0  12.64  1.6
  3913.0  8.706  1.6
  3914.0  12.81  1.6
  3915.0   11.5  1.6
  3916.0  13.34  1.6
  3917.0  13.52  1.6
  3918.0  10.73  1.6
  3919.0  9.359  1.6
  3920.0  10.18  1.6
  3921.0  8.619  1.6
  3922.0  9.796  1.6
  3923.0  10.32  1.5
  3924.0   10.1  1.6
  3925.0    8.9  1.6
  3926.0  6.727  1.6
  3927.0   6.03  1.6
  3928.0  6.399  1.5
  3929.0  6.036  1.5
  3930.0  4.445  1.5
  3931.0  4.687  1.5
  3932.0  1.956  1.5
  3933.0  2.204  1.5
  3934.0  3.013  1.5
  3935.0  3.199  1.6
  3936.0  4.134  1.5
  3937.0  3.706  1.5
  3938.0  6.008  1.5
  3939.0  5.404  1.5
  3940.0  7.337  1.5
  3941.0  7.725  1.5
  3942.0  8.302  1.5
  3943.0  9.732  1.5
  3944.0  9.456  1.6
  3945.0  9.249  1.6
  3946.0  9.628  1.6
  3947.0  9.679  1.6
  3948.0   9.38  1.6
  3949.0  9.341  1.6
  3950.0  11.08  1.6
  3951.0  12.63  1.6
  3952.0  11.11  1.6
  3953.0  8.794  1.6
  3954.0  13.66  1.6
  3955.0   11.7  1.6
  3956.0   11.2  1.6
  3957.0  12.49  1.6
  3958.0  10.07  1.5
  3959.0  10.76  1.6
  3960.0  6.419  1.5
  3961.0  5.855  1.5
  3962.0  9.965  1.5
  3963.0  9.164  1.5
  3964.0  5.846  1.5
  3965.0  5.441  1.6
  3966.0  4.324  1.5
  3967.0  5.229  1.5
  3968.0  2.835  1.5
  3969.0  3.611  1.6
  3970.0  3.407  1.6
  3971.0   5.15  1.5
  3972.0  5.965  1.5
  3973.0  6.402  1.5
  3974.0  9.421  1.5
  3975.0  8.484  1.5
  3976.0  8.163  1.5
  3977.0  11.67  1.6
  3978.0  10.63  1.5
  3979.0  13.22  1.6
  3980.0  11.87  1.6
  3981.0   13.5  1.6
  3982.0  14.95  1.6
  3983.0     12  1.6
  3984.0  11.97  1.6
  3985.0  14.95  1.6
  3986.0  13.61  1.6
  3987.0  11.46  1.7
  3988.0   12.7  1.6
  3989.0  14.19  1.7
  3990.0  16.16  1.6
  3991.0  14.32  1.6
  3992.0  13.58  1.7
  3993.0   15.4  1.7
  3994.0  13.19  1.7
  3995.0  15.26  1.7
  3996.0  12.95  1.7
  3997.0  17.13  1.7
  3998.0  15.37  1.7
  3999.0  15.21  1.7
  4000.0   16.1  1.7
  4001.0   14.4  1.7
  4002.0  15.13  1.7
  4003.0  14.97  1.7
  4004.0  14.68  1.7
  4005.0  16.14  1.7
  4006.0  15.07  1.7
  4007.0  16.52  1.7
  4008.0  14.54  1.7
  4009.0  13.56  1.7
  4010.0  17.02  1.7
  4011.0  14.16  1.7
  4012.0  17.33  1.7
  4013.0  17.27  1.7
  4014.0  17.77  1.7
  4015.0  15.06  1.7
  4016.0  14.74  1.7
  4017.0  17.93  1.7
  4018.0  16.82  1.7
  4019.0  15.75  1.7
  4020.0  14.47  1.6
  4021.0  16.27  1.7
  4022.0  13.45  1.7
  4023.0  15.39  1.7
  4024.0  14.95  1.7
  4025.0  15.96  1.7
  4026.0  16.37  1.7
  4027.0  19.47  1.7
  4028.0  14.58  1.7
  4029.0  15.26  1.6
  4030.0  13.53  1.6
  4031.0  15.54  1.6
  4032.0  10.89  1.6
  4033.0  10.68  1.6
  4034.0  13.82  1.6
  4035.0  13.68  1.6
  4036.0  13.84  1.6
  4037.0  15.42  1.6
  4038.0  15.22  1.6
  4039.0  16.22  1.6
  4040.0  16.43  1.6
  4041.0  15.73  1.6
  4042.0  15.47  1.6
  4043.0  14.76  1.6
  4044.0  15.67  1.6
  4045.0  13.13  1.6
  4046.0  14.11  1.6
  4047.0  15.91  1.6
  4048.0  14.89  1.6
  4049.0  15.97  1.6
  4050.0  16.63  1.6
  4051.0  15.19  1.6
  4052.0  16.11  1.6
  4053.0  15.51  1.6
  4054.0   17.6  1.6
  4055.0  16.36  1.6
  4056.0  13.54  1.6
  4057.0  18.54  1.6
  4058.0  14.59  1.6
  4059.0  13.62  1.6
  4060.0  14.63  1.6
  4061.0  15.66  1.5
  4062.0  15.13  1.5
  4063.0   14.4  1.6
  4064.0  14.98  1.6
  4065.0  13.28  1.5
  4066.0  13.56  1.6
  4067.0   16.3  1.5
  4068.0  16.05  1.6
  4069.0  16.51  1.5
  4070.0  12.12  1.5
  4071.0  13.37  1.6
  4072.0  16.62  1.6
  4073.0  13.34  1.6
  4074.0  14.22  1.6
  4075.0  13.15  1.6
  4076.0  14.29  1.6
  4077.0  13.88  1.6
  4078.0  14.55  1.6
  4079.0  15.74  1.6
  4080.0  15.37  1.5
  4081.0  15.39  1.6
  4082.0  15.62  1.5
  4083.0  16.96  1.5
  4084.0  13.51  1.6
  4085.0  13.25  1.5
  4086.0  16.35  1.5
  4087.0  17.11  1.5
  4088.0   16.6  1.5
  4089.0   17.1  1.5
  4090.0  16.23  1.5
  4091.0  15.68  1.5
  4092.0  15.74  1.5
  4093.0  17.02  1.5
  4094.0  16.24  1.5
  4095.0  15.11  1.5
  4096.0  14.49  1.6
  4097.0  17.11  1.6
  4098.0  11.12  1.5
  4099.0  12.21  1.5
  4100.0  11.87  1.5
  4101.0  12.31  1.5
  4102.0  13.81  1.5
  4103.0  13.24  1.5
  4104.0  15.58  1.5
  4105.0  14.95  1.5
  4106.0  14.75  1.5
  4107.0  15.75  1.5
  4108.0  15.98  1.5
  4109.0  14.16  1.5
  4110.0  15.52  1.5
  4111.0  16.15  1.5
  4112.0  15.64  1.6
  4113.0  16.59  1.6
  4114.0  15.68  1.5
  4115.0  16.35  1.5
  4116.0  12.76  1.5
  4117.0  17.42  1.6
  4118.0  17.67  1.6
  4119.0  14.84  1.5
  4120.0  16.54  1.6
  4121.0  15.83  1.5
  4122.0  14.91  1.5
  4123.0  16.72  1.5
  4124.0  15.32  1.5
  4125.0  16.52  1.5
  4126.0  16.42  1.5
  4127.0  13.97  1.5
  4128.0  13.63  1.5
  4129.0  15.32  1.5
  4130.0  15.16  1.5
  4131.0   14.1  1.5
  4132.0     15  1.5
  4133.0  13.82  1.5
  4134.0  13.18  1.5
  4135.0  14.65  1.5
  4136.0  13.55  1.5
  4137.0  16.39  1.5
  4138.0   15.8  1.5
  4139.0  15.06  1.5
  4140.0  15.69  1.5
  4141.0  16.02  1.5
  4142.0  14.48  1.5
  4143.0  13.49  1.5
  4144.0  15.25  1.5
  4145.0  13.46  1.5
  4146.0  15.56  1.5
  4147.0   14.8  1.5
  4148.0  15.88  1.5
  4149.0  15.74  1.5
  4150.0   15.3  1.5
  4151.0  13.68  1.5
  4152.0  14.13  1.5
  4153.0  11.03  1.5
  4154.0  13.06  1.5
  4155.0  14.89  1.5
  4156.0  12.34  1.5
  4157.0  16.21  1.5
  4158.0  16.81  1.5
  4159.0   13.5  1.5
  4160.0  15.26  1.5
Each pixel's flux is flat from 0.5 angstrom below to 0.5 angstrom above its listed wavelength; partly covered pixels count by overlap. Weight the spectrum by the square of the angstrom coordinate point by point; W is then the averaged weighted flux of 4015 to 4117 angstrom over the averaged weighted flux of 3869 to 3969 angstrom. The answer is 1.9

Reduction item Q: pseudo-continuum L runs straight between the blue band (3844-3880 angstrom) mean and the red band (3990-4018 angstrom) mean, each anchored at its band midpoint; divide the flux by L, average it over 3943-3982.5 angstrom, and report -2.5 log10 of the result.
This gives 0.41 mag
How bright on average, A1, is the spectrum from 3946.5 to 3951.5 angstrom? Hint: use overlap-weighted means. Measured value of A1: 10.4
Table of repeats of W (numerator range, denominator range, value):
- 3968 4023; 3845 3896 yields 1.75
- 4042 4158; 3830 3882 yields 2.31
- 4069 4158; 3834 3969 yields 2.00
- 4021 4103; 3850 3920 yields 1.79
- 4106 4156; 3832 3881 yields 2.32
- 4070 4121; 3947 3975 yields 1.96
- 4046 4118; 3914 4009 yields 1.59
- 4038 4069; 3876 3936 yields 1.87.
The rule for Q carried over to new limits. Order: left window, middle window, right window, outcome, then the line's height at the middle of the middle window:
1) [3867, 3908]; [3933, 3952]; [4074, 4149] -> 0.36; 10.6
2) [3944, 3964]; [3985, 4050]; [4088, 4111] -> -0.24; 12.1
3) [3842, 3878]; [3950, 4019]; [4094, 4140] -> -0.07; 11.3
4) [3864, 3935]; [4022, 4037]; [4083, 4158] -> -0.17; 12.5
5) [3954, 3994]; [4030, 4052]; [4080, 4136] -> -0.17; 12.6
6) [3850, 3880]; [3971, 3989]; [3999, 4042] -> 0.21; 13.4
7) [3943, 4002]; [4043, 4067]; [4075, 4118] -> -0.12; 13.7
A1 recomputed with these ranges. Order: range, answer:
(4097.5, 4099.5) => 11.7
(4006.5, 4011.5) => 15.2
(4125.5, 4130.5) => 14.9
